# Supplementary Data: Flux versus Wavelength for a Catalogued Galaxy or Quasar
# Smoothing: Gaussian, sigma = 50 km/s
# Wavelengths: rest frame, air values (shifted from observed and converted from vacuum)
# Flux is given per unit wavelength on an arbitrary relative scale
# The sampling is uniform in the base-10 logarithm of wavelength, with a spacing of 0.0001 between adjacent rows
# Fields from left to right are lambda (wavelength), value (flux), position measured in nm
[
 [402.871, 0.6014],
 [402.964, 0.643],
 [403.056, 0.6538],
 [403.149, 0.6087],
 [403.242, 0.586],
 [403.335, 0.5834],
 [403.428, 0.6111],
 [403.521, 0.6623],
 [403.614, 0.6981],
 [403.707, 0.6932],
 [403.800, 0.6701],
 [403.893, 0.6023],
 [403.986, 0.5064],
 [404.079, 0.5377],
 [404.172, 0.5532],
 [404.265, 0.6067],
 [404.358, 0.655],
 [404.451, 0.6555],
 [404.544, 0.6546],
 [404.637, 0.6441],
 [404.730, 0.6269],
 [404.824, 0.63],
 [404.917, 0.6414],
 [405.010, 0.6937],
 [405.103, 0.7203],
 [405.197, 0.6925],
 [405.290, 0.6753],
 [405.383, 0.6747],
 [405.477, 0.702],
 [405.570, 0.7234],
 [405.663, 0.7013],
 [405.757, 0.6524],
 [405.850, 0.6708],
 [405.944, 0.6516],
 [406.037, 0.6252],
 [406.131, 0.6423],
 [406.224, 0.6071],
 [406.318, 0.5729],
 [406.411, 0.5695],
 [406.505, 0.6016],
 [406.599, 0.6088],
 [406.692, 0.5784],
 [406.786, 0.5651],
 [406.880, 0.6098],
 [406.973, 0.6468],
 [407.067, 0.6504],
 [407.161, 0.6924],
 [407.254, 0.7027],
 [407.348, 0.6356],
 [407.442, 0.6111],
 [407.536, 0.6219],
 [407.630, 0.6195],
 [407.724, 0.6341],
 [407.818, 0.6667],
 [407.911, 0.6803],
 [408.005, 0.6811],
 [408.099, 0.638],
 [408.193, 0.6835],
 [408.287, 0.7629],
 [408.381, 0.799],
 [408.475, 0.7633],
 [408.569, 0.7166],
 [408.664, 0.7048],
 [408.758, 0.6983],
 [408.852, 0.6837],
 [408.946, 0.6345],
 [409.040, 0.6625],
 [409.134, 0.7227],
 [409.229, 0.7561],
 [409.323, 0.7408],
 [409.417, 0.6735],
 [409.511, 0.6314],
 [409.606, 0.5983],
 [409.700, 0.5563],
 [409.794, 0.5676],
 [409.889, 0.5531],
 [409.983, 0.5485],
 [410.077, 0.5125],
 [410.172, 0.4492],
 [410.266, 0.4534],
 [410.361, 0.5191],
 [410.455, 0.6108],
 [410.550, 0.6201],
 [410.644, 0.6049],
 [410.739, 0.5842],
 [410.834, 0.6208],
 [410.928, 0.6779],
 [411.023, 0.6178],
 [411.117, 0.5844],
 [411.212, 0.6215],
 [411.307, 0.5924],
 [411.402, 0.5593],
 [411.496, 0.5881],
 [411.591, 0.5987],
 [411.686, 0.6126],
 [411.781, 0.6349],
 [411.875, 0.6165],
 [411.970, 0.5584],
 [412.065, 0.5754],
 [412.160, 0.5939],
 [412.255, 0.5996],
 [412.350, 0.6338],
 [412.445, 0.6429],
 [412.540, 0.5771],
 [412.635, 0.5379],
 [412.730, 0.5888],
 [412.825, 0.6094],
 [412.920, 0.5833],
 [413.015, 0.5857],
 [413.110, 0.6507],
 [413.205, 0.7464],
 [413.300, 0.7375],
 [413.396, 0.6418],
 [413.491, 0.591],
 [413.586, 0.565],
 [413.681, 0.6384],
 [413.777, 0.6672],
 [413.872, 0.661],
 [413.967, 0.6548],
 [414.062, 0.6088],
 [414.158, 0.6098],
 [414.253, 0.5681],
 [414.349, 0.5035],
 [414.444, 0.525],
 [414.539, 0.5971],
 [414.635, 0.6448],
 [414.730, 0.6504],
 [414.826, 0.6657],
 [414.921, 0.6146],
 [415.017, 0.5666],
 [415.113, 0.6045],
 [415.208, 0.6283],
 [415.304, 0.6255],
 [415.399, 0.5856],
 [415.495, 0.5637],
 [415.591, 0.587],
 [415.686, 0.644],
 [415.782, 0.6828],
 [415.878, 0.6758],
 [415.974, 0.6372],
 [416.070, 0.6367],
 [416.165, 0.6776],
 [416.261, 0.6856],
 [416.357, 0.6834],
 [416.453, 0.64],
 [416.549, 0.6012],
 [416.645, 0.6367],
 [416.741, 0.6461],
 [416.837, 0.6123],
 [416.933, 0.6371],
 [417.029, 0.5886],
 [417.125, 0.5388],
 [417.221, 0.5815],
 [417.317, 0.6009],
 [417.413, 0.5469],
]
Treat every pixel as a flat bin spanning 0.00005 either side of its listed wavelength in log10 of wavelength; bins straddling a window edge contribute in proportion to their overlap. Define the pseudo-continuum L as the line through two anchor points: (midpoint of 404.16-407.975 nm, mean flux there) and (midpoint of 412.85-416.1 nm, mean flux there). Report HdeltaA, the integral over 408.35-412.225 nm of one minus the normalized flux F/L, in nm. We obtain 0.09 nm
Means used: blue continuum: 0.644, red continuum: 0.622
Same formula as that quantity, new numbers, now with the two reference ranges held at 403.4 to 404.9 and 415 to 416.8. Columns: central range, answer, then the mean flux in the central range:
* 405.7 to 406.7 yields 0.01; 0.619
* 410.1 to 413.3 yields 0.17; 0.597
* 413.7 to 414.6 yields 0.04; 0.601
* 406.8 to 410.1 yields -0.16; 0.659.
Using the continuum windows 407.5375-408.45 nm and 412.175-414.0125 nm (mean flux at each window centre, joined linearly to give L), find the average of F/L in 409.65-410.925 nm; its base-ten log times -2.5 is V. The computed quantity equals 0.18 mag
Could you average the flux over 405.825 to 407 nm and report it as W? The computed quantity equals 0.61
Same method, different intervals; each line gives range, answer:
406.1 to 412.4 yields 0.626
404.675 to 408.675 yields 0.659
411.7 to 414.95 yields 0.614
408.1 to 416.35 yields 0.623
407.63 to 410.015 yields 0.67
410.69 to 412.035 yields 0.604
